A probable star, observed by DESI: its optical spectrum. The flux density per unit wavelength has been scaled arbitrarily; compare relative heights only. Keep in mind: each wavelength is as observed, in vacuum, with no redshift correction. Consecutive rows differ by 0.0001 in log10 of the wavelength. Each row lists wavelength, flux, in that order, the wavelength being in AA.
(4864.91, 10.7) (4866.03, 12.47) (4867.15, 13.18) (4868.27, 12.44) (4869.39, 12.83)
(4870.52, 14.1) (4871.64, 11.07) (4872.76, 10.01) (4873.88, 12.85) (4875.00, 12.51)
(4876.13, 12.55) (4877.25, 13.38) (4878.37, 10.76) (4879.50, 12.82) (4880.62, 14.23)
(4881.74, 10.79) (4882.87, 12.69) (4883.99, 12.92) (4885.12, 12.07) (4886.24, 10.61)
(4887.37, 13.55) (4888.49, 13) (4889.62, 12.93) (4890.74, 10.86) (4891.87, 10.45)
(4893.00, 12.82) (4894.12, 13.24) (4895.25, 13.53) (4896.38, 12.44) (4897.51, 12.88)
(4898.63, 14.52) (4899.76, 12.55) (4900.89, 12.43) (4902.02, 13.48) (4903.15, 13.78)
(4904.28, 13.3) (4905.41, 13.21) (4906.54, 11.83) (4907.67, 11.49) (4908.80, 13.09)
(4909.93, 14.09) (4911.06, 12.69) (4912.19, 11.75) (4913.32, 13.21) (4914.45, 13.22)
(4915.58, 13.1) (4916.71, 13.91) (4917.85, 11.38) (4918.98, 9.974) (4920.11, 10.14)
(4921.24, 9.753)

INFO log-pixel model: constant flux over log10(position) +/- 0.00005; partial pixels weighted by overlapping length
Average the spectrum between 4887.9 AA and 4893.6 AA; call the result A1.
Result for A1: 12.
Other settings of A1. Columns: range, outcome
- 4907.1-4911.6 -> 12.8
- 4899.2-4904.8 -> 13.1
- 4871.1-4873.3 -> 10.5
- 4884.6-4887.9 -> 12.1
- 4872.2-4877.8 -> 12.3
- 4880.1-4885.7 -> 12.5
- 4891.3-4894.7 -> 12.2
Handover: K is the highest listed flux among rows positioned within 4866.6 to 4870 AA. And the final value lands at 13.18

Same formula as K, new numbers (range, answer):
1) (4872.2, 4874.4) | 12.85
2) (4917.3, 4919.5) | 11.38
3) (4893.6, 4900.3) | 14.52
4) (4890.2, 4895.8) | 13.53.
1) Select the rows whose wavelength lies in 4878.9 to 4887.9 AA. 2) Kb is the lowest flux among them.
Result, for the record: 10.61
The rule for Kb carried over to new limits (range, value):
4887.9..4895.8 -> 10.45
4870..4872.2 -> 11.07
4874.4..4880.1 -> 10.76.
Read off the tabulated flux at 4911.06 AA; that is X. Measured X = 12.69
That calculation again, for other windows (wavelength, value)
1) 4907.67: 11.49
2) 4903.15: 13.78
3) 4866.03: 12.47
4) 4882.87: 12.69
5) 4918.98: 9.974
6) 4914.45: 13.22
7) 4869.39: 12.83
